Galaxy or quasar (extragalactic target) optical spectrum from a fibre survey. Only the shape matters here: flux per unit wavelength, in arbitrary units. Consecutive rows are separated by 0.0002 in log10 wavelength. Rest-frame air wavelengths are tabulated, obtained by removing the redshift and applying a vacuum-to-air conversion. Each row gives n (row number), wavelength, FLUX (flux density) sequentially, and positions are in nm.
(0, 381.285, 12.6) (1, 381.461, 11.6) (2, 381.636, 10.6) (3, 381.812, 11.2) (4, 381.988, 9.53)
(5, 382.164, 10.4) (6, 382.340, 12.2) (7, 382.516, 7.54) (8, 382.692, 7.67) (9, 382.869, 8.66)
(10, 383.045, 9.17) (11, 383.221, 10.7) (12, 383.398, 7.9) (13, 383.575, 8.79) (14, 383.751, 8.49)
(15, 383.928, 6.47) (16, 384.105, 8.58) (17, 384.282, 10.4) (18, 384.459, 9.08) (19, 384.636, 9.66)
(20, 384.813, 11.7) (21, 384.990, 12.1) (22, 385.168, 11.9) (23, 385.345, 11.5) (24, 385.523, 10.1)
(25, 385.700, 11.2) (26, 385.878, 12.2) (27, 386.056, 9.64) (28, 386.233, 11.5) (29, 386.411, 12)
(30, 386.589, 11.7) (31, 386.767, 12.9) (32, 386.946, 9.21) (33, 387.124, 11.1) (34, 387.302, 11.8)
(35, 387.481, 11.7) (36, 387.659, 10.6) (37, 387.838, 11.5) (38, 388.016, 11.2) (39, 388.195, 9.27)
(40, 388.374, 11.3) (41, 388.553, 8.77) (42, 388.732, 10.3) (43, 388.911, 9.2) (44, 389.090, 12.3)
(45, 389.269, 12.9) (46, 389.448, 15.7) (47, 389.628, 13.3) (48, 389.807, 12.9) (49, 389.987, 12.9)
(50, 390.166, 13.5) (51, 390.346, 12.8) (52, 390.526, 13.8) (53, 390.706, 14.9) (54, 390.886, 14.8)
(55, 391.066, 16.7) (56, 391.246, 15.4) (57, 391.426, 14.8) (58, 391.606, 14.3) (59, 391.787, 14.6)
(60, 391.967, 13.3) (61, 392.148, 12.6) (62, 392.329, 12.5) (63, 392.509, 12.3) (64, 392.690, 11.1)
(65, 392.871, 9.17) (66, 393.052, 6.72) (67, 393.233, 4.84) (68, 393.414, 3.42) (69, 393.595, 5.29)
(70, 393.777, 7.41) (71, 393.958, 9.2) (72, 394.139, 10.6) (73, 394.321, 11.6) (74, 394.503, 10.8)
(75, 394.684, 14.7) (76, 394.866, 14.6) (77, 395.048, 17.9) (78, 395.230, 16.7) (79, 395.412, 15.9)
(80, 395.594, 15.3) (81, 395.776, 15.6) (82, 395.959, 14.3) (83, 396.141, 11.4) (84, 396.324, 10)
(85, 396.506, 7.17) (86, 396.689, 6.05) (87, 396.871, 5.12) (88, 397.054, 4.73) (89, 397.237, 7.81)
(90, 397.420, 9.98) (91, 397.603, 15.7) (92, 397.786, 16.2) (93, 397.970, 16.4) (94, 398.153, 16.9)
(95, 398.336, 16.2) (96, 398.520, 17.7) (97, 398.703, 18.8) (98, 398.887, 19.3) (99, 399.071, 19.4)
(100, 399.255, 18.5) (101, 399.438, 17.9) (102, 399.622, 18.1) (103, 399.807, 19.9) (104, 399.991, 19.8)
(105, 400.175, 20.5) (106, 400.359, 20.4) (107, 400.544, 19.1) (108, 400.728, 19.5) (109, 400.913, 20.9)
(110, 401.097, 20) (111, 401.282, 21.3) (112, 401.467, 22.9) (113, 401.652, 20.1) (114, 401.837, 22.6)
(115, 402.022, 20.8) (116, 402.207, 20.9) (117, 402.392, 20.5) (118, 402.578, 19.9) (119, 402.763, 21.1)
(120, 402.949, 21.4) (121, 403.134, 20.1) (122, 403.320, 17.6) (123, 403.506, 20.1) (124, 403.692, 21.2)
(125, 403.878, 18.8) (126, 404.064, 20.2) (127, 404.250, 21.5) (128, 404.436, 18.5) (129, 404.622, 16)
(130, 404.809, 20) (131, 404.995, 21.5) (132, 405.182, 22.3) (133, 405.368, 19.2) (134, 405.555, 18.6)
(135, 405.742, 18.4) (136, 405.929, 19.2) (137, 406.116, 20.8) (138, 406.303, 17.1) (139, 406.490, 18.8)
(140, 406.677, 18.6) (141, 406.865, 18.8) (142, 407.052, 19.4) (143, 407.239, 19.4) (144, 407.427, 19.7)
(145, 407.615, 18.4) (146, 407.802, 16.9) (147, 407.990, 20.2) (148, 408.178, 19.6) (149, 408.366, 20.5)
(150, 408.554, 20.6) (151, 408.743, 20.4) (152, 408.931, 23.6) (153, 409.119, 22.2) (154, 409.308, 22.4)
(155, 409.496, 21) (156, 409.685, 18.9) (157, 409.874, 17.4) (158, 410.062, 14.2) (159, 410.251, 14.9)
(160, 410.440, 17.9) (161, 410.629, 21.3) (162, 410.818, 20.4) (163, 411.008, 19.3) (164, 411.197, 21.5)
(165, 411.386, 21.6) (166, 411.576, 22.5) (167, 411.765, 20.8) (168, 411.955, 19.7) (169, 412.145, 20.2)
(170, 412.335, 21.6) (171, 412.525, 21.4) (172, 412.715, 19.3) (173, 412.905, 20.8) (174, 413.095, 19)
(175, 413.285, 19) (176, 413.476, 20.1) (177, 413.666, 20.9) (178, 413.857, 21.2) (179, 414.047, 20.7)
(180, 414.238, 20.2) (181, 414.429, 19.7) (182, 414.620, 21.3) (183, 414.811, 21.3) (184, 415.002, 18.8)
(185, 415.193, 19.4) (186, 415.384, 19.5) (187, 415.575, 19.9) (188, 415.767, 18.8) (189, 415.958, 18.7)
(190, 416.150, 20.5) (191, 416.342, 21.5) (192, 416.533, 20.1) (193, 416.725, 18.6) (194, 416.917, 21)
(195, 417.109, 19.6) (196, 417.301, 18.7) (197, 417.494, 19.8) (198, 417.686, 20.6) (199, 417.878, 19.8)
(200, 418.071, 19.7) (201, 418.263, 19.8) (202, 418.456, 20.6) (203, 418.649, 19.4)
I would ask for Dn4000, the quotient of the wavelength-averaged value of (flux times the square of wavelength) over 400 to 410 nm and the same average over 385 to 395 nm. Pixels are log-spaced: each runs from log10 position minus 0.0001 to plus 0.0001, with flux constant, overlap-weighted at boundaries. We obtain 1.86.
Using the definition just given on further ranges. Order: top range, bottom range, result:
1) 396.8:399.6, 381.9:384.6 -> 1.78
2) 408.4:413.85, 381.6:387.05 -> 2.27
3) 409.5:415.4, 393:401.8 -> 1.47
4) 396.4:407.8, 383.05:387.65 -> 1.89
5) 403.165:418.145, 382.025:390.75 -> 2.05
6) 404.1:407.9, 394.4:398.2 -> 1.61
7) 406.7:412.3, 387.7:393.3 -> 1.77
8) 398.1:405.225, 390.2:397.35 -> 1.79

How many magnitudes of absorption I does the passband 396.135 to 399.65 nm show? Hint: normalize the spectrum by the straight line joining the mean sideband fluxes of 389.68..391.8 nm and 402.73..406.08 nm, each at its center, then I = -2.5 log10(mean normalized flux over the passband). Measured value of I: 0.25 mag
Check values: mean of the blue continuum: 14.3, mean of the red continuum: 19.8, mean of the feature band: 13.7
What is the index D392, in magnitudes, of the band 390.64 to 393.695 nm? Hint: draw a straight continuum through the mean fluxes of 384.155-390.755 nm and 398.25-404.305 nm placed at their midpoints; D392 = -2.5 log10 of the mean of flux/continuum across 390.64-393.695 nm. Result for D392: 0.227 mag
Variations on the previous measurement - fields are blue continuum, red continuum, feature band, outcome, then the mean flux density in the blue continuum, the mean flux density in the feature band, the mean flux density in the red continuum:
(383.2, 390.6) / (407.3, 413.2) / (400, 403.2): -0.236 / 11.1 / 20.7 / 19.9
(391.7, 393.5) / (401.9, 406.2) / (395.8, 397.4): 0.468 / 10.1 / 8.7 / 20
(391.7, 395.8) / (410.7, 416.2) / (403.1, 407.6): -0.165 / 11.5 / 19.4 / 20.3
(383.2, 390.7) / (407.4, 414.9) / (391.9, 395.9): 0.198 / 11.1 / 11.5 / 20.1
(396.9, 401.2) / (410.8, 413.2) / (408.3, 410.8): 0.014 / 17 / 19.7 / 20.6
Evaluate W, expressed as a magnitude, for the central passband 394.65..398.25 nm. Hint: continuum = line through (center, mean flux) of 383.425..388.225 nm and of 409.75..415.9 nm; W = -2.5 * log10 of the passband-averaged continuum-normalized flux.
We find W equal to 0.13 mag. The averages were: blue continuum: 10.6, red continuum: 19.8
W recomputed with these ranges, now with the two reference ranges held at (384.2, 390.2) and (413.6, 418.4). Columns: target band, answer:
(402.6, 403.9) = -0.236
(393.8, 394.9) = 0.176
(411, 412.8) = -0.115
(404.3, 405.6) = -0.171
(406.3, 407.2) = -0.092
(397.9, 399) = -0.193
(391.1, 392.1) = -0.147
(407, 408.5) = -0.104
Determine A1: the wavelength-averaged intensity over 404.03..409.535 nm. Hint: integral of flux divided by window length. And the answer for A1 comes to 19.8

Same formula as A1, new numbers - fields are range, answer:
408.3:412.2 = 20.1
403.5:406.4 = 19.6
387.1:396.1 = 12.2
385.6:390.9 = 11.9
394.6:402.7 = 16.6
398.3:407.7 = 19.7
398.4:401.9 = 19.8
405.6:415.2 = 19.8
